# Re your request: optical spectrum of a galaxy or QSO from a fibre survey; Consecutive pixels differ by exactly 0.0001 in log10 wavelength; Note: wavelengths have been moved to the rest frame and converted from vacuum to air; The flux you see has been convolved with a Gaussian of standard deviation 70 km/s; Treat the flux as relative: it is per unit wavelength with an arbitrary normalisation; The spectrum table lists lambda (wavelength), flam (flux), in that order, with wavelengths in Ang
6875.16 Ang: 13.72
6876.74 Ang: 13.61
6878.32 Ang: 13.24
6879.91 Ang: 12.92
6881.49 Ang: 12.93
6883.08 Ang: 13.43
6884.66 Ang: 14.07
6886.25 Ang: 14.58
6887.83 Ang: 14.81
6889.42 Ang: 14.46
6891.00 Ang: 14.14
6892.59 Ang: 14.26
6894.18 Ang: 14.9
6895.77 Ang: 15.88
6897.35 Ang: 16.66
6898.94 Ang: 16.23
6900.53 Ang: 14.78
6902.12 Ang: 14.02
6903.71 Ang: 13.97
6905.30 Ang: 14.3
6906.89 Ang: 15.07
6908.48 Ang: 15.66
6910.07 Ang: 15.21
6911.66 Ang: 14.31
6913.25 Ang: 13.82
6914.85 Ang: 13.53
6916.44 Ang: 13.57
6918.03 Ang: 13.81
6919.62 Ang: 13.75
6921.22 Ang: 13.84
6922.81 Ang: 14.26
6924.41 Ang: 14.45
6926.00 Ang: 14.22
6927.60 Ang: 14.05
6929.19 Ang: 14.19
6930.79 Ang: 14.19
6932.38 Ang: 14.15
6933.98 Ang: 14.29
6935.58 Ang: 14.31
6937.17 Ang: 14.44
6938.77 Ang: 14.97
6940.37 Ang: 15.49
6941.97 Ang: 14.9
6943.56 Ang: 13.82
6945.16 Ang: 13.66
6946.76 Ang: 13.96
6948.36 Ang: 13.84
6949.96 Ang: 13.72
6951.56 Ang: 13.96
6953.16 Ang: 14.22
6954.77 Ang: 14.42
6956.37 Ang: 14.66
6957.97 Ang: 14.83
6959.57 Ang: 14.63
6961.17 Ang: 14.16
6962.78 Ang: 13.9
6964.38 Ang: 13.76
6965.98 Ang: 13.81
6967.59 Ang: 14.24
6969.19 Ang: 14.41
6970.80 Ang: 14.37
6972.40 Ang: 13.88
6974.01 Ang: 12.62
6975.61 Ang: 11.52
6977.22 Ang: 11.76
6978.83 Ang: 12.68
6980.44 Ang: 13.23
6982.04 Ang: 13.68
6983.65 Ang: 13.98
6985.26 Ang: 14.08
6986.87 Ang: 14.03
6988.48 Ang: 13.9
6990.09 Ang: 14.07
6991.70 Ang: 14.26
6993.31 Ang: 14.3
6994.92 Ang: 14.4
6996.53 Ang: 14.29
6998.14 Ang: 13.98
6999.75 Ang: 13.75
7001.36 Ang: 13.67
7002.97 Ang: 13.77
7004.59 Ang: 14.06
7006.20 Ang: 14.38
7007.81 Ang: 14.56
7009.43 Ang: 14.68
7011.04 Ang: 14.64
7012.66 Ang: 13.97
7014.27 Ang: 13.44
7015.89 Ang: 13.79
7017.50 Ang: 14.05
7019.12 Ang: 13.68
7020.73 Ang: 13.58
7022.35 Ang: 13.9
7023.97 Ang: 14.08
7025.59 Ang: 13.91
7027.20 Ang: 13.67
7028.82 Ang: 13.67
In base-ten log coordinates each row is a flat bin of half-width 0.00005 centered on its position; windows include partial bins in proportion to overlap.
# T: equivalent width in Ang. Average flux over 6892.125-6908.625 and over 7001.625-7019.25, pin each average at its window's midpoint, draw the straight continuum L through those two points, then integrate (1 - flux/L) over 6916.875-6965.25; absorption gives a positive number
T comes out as 1.57 Ang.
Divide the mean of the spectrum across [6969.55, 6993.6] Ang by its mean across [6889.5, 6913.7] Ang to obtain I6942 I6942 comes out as 0.91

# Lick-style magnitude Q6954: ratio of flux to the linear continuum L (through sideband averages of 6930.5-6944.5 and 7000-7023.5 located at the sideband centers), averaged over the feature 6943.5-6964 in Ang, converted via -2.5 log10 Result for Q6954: 0.02 mag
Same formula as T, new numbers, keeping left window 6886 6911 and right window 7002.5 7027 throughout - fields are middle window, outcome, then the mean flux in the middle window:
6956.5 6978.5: 1.08 Ang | 13.7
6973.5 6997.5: 1.21 Ang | 13.5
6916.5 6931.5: 0.69 Ang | 14.1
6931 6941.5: 0.04 Ang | 14.6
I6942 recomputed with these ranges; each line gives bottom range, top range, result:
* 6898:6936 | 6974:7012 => 0.96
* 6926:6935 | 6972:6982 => 0.89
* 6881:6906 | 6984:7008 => 0.96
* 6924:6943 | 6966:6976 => 0.94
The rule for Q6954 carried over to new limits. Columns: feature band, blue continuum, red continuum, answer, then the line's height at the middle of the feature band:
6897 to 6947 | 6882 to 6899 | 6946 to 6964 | 0.005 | 14.5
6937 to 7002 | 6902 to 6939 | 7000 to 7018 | 0.016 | 14.2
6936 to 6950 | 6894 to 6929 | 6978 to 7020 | -0.001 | 14.3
